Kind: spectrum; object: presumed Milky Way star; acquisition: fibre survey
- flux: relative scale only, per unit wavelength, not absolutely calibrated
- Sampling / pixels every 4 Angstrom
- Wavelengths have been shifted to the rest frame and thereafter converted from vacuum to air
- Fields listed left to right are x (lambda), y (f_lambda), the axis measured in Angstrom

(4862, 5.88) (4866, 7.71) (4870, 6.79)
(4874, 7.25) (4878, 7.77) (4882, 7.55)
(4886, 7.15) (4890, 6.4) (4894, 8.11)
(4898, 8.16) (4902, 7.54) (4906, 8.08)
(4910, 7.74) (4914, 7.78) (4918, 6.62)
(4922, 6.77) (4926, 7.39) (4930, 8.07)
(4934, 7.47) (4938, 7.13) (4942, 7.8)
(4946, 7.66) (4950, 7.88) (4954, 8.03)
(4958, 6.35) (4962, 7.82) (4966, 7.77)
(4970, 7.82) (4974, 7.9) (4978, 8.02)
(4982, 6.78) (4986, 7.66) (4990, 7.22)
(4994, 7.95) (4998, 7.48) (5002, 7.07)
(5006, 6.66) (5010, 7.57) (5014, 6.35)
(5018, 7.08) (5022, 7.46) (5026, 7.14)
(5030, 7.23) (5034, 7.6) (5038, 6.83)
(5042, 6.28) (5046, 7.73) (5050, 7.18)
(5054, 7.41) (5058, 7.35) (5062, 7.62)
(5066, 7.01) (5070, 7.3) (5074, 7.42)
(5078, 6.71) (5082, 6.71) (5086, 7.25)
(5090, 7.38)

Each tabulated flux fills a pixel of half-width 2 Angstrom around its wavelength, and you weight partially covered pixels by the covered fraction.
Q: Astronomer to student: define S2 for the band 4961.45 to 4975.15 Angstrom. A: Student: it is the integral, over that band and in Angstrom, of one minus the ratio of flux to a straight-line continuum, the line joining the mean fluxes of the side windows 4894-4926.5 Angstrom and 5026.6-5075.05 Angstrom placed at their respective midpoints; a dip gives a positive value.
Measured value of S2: -0.7 Angstrom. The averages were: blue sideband 7.55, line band 7.82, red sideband 7.24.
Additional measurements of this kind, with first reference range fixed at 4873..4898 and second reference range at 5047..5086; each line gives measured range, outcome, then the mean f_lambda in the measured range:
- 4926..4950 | -0.8 Angstrom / 7.63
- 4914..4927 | 0.7 Angstrom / 7.02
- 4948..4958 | -0.4 Angstrom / 7.63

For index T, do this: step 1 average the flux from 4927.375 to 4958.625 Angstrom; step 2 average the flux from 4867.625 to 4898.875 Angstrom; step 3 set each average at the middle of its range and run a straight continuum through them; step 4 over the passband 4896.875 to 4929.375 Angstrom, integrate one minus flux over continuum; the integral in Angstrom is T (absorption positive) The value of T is -0.1 Angstrom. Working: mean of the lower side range 7.37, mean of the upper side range 7.6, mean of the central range 7.52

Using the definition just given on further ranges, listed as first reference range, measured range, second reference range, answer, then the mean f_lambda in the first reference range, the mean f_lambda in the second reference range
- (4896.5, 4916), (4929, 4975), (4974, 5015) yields -0.3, 7.85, 7.33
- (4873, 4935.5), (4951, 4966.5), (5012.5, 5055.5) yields -0.3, 7.49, 7.12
